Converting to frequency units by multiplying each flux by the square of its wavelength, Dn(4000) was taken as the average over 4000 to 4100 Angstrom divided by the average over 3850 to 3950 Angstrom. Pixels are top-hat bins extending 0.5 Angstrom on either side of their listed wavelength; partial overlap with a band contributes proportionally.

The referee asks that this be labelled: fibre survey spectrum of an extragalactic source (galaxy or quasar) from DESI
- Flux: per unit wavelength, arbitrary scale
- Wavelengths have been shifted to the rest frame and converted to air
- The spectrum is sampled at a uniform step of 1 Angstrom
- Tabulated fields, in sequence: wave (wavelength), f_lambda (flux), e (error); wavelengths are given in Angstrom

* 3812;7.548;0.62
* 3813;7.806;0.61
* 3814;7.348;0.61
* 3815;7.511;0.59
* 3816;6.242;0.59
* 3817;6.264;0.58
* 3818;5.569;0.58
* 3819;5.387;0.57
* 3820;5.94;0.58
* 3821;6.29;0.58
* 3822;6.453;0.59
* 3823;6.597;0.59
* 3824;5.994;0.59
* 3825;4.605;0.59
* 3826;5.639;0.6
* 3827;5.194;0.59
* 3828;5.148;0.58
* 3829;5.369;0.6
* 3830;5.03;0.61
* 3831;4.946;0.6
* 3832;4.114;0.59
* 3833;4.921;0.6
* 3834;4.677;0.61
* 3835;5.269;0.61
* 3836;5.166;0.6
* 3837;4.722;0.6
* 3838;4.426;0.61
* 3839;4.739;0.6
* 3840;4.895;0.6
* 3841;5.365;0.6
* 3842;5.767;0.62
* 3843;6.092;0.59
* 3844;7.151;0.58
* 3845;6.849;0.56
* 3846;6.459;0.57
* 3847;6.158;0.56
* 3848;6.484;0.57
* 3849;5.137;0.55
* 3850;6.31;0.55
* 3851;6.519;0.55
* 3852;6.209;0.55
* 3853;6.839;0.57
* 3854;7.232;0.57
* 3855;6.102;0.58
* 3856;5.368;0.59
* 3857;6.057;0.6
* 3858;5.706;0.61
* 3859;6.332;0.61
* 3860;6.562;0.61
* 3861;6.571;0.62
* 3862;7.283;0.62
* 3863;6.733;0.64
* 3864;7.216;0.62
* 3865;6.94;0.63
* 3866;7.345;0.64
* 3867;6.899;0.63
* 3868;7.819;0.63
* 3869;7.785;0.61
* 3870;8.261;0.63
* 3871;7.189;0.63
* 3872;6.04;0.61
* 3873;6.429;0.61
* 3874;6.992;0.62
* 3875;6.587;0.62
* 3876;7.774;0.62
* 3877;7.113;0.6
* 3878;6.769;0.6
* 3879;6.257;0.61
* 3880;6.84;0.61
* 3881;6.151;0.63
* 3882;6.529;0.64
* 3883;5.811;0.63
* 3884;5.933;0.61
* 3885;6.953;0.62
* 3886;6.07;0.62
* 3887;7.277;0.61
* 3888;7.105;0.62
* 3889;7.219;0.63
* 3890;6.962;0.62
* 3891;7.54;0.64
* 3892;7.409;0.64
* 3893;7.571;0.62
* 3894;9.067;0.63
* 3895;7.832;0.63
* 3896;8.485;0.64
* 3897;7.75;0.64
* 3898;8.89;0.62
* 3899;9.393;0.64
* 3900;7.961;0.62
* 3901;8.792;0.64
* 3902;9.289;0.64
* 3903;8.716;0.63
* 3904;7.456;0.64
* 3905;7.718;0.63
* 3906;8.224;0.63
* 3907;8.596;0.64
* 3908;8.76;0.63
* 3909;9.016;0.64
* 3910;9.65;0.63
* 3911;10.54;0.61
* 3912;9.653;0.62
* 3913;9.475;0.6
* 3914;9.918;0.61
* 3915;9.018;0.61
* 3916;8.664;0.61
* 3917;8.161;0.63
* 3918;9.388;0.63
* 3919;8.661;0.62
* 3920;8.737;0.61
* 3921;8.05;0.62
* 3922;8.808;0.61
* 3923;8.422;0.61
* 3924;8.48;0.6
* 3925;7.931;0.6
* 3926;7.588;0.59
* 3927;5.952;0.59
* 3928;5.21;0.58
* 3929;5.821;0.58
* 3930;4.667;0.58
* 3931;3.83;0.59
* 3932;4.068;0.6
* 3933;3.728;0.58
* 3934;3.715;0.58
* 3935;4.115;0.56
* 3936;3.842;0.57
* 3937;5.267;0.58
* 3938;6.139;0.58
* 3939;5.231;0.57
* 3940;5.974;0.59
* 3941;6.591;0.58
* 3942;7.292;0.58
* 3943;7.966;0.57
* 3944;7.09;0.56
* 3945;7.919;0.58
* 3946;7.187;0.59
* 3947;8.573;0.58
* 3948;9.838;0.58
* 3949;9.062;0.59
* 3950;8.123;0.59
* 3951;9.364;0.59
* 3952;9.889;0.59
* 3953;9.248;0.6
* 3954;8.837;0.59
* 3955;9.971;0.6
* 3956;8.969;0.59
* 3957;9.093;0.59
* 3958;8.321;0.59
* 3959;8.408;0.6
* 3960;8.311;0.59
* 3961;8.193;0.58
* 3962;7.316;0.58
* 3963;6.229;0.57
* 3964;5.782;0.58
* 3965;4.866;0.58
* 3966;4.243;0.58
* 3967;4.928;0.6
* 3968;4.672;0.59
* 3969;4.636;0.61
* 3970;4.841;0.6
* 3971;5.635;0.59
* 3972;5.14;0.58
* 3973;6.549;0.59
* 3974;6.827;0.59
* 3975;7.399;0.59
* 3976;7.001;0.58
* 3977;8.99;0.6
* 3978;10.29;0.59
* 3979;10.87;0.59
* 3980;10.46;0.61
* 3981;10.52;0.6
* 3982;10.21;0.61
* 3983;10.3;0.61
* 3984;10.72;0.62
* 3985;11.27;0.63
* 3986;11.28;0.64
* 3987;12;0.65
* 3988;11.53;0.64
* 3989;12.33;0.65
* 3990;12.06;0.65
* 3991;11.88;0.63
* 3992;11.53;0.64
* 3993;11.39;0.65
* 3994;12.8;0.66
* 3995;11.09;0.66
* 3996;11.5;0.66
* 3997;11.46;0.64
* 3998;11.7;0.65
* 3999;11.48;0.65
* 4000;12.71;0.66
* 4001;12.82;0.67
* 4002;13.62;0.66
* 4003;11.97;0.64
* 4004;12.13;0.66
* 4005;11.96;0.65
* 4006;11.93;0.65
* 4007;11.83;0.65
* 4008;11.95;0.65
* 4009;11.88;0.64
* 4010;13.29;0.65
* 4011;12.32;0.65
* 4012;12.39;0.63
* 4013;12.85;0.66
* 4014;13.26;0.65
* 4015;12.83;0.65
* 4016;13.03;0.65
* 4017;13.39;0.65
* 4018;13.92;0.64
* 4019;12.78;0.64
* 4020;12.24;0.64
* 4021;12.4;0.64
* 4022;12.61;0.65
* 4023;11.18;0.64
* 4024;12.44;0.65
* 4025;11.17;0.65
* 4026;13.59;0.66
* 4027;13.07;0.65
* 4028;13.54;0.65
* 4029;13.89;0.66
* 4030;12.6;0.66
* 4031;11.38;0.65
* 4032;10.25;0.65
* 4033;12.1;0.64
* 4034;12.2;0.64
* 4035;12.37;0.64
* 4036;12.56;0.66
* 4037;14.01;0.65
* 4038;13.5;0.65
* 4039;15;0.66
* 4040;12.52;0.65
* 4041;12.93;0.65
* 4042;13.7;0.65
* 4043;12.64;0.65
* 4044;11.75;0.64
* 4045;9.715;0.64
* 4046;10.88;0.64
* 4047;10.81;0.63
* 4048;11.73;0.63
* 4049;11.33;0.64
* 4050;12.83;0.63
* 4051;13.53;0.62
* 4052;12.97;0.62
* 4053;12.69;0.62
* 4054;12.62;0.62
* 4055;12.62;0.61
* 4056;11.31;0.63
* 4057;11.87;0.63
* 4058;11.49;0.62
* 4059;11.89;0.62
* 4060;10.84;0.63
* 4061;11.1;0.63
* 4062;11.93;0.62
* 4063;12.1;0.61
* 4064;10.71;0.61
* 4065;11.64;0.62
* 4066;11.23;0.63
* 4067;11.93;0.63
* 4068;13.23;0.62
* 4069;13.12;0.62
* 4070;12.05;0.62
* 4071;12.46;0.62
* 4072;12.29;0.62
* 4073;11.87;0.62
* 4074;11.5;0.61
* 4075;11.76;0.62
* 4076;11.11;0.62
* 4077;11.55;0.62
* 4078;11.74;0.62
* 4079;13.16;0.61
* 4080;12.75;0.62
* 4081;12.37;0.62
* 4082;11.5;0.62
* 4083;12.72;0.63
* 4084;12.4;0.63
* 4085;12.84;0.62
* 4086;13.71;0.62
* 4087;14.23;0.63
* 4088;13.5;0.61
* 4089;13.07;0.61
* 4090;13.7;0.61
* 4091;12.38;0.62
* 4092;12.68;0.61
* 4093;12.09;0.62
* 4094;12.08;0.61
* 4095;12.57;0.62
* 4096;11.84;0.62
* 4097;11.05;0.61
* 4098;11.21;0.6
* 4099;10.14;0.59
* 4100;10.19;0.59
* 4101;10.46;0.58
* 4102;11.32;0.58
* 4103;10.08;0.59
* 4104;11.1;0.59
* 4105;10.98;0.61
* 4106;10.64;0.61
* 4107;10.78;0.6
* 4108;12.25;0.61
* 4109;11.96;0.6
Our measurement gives 1.83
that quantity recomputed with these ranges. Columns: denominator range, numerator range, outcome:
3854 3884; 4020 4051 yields 2.00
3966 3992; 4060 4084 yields 1.42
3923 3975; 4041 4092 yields 1.92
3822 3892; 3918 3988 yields 1.26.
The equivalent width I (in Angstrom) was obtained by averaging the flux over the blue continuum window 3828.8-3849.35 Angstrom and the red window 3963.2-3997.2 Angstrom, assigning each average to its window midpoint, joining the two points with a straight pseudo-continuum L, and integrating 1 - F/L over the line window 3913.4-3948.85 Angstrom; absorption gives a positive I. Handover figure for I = 3.6 Angstrom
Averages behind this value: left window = 5.42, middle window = 6.94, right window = 8.98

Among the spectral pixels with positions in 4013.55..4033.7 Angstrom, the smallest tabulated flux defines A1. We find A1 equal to 10.25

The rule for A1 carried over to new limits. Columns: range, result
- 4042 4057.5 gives 9.715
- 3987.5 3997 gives 11.09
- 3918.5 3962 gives 3.715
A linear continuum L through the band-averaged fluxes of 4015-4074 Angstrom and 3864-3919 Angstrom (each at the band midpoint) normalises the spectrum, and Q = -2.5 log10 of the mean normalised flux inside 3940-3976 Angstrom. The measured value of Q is 0.31 mag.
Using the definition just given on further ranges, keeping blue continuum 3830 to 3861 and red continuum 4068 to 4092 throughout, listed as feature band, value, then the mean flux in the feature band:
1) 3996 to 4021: -0.190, 12.5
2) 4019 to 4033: -0.128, 12.3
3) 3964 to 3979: 0.439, 6.29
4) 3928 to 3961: 0.223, 7.07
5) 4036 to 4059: -0.072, 12.4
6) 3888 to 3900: -0.116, 7.97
